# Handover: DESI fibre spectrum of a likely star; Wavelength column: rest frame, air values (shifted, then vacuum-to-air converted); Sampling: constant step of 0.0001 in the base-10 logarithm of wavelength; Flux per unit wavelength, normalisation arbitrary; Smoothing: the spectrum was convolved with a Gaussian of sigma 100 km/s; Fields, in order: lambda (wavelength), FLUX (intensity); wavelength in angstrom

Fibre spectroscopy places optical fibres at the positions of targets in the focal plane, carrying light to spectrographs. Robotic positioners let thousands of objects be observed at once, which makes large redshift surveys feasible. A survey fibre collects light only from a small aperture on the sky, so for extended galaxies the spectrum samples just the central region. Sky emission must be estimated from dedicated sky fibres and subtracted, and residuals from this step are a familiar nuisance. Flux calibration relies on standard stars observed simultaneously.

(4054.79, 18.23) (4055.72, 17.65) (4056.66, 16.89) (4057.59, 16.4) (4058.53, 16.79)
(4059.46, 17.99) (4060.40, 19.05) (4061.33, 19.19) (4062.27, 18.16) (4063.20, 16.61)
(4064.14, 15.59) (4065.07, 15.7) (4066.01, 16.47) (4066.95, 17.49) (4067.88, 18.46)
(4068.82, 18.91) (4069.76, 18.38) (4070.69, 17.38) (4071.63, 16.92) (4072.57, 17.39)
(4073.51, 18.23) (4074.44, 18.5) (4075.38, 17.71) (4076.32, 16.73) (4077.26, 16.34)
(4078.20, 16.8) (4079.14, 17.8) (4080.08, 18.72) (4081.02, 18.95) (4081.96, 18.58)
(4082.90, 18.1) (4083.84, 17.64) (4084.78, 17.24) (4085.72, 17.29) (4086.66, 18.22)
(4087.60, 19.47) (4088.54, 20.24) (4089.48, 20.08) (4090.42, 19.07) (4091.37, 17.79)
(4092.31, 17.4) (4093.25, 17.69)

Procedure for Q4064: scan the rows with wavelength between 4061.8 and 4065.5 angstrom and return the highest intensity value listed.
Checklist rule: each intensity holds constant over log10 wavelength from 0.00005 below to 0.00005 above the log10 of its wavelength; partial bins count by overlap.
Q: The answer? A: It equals 18.16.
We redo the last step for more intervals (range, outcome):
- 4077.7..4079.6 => 17.8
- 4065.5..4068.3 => 18.46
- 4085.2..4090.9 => 20.24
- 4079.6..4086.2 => 18.95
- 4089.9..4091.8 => 19.07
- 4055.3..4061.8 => 19.19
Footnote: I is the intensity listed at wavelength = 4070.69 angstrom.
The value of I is 17.38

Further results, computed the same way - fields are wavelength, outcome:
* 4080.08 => 18.72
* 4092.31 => 17.4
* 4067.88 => 18.46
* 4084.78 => 17.24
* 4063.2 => 16.61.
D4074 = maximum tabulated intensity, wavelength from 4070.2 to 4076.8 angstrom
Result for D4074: 18.5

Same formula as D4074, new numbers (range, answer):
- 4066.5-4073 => 18.91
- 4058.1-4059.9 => 17.99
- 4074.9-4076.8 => 17.71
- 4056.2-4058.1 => 16.89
